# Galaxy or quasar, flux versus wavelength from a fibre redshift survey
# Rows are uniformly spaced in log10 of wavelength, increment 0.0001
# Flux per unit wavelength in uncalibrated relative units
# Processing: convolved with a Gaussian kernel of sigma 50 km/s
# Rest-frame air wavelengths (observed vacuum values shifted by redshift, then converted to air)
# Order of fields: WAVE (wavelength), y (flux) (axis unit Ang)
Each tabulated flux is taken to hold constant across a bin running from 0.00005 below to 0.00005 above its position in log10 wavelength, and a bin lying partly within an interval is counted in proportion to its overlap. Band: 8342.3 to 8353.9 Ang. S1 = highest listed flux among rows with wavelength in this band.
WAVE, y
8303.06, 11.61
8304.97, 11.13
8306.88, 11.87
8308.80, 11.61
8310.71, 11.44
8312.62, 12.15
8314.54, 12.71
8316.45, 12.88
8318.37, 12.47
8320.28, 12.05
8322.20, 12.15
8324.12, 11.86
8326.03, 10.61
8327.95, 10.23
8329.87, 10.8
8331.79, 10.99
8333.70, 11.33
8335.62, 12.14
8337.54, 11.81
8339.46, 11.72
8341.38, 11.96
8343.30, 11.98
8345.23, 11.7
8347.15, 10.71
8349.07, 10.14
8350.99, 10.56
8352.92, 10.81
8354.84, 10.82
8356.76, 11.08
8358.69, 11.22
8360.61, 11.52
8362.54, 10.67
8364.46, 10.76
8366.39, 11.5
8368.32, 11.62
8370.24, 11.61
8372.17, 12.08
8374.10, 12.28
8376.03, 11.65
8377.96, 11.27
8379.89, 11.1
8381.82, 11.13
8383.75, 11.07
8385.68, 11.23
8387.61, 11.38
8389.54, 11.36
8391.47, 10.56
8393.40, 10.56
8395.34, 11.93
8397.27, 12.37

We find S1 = 11.98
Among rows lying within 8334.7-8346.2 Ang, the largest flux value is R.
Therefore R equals 12.14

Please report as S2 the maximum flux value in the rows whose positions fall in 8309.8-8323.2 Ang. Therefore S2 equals 12.88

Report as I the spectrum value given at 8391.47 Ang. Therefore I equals 10.56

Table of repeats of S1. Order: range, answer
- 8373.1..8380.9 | 12.28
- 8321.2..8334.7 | 12.15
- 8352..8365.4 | 11.52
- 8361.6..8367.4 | 11.5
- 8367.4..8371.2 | 11.62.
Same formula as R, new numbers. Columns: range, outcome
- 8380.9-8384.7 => 11.13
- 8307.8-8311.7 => 11.61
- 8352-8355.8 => 10.82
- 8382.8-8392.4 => 11.38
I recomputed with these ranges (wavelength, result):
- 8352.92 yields 10.81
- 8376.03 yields 11.65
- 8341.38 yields 11.96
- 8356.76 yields 11.08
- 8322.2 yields 12.15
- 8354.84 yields 10.82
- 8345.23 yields 11.7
